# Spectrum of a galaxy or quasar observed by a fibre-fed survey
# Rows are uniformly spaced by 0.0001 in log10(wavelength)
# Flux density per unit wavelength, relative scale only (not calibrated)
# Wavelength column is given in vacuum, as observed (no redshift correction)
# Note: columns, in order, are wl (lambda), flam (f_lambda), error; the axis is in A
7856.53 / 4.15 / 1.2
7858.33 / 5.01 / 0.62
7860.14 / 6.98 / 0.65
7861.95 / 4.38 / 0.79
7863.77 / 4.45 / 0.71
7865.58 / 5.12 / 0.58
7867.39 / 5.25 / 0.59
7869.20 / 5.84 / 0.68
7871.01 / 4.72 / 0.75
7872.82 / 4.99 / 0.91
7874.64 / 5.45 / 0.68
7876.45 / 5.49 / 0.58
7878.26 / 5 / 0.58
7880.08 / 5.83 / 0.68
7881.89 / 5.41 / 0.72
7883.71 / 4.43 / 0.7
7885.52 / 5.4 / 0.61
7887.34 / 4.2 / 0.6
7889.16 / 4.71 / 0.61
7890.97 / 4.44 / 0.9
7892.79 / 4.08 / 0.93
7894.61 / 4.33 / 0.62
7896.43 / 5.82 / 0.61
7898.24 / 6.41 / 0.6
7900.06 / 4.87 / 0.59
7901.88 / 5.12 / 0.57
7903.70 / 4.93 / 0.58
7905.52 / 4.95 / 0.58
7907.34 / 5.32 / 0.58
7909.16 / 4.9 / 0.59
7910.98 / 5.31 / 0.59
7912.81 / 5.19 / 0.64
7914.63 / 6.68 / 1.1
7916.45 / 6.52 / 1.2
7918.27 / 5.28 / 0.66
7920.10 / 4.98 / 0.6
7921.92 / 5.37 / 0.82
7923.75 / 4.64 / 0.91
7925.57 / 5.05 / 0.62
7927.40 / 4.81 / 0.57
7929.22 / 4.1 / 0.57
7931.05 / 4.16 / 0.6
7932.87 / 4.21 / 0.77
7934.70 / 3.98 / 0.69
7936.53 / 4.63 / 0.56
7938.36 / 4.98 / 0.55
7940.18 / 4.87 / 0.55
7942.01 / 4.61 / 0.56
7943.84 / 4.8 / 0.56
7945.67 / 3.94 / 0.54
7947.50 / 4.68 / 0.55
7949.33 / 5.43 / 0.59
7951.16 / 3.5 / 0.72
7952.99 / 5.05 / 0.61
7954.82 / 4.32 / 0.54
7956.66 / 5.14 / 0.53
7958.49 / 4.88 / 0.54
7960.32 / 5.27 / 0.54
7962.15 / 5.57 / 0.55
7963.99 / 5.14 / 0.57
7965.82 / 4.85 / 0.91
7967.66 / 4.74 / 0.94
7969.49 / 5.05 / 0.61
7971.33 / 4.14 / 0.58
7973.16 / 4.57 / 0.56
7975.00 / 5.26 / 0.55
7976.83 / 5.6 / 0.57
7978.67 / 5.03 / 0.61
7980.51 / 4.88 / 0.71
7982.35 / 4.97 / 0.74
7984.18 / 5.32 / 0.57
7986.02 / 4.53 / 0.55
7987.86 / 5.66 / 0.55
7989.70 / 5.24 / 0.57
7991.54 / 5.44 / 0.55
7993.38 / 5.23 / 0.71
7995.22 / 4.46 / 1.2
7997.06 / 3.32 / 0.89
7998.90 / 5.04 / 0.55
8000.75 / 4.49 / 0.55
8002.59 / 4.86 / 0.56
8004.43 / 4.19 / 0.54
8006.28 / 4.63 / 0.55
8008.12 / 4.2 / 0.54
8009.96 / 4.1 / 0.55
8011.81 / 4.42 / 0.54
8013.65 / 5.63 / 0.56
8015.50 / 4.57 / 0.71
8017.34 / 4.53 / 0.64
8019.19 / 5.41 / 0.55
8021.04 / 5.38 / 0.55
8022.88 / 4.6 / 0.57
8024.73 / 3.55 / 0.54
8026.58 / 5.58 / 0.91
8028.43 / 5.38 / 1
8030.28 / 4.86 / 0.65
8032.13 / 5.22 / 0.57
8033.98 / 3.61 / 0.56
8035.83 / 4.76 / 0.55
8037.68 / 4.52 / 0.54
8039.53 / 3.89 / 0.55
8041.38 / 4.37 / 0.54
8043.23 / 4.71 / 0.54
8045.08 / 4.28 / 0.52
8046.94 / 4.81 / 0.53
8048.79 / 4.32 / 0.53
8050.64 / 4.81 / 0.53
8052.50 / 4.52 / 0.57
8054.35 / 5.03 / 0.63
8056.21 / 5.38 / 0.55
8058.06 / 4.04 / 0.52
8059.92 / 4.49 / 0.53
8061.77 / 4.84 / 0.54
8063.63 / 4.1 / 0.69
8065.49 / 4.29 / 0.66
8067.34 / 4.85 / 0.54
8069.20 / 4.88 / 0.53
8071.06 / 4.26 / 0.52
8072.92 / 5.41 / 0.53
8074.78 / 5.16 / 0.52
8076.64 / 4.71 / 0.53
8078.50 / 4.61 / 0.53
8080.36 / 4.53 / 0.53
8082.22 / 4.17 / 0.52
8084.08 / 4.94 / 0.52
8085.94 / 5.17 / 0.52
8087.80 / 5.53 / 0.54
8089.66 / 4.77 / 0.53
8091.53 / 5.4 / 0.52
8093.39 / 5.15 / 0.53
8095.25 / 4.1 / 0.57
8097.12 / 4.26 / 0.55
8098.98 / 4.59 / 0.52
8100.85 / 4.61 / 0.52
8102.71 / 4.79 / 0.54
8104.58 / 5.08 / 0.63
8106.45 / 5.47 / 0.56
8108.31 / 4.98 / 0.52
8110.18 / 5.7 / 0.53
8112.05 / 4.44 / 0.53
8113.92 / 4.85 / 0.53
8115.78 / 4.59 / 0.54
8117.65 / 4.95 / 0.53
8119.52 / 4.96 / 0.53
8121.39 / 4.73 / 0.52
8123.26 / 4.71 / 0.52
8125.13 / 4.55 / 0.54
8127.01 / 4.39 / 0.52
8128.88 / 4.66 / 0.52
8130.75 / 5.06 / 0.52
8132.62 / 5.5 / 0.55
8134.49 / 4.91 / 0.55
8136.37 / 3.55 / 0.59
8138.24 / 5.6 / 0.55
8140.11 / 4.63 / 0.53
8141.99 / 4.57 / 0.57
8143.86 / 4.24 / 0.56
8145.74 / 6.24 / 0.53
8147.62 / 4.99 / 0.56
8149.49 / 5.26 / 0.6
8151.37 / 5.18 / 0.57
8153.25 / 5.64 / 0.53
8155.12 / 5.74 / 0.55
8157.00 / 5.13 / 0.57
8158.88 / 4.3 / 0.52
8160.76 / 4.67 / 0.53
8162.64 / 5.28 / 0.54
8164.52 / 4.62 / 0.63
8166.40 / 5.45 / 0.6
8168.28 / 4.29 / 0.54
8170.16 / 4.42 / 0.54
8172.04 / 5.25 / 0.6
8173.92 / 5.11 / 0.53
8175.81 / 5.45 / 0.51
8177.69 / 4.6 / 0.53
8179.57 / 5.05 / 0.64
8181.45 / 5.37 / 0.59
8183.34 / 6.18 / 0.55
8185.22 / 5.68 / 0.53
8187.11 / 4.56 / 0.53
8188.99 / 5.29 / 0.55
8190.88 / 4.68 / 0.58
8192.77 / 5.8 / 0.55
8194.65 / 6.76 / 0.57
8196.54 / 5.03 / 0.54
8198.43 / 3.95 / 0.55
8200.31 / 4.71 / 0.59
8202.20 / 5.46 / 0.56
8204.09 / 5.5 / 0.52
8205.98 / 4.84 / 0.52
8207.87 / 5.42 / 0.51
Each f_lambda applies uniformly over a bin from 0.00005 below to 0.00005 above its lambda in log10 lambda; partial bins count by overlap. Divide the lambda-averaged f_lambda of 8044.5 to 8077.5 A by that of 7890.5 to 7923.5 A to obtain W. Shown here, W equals 0.89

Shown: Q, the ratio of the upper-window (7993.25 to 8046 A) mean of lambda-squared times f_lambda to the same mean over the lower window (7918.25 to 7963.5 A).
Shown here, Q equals 1.0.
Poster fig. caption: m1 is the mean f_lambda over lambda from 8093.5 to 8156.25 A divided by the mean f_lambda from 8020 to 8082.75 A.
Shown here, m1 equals 1.05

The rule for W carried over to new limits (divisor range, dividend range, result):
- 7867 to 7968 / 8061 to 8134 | 0.97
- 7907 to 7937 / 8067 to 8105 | 0.96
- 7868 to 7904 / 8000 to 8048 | 0.91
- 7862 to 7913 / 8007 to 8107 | 0.93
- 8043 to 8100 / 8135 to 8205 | 1.08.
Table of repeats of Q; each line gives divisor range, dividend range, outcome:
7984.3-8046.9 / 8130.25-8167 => 1.11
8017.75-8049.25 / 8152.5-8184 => 1.13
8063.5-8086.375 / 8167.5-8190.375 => 1.11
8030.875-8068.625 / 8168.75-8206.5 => 1.18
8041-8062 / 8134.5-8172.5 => 1.09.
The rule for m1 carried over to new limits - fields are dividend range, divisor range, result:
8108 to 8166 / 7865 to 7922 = 0.95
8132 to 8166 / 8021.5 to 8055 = 1.09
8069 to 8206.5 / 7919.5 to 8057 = 1.05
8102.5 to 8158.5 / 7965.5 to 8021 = 1.03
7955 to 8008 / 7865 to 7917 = 0.94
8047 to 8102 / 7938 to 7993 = 0.96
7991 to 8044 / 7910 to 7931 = 0.89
